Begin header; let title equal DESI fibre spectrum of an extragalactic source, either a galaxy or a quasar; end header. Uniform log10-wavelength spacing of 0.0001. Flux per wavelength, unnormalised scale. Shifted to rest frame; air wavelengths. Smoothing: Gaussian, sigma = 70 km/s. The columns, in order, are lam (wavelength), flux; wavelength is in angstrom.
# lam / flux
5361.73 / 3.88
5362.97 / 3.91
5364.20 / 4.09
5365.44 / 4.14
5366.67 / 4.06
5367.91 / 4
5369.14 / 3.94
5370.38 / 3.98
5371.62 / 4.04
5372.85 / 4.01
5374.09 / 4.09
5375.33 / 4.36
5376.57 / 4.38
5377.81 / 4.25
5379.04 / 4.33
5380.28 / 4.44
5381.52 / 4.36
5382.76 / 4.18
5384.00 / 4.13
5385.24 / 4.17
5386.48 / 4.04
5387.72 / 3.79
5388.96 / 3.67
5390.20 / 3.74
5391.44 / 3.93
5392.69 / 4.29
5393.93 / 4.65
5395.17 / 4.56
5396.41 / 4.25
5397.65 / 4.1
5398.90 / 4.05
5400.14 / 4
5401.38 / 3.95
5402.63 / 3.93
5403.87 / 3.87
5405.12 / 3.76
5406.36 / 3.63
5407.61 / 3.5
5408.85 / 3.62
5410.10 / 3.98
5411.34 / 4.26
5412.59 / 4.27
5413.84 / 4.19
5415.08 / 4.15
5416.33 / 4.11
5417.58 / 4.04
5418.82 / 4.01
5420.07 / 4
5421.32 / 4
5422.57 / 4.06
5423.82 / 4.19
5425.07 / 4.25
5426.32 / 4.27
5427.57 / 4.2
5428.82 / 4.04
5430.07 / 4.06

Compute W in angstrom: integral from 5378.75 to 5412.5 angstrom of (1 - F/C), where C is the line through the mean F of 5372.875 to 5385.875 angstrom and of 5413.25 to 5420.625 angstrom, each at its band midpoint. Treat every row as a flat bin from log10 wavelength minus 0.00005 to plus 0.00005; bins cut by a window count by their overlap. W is 1.1 angstrom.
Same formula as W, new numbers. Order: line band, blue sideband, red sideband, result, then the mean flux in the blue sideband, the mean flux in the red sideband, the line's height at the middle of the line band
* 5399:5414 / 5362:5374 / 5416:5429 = 0.6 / 4.02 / 4.11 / 4.08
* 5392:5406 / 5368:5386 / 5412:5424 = 0.1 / 4.18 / 4.1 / 4.14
